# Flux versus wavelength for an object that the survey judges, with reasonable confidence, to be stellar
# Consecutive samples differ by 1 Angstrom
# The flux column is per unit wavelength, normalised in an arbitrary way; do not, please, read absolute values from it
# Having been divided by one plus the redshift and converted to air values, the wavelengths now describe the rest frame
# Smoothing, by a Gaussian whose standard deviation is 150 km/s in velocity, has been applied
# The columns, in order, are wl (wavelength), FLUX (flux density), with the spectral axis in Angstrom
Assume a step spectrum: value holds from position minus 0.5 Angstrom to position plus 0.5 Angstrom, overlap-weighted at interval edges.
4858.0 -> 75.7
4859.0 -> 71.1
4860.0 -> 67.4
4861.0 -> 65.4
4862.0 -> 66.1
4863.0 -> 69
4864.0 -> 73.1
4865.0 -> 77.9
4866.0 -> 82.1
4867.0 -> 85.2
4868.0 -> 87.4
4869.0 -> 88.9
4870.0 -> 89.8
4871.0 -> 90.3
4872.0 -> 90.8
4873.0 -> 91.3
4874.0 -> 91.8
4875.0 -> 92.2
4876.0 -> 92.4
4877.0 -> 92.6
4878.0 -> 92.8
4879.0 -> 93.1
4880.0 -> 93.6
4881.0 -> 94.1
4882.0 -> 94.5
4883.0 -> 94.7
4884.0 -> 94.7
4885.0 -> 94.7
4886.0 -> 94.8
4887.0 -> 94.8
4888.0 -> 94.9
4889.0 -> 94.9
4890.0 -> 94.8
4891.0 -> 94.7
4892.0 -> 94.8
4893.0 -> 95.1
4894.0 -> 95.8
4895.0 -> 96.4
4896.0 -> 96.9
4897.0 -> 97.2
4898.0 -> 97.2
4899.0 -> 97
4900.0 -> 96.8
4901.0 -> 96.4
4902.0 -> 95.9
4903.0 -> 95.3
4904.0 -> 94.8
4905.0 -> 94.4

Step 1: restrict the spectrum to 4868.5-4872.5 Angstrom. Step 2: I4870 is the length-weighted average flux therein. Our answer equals 89.9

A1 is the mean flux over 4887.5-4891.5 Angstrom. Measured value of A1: 94.8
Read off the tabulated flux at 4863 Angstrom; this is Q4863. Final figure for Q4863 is 69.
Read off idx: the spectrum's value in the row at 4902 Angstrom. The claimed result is 95.9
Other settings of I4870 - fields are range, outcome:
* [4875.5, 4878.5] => 92.6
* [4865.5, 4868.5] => 84.9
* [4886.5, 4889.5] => 94.9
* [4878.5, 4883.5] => 94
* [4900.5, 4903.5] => 95.9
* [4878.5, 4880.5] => 93.3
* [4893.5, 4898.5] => 96.7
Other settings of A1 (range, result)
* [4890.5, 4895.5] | 95.4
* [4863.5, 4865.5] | 75.5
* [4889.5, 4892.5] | 94.8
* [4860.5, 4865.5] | 70.3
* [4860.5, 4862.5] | 65.8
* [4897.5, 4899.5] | 97.1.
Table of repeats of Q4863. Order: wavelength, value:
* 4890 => 94.8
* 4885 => 94.7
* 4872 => 90.8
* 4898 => 97.2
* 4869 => 88.9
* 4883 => 94.7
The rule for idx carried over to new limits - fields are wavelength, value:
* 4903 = 95.3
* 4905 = 94.4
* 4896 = 96.9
